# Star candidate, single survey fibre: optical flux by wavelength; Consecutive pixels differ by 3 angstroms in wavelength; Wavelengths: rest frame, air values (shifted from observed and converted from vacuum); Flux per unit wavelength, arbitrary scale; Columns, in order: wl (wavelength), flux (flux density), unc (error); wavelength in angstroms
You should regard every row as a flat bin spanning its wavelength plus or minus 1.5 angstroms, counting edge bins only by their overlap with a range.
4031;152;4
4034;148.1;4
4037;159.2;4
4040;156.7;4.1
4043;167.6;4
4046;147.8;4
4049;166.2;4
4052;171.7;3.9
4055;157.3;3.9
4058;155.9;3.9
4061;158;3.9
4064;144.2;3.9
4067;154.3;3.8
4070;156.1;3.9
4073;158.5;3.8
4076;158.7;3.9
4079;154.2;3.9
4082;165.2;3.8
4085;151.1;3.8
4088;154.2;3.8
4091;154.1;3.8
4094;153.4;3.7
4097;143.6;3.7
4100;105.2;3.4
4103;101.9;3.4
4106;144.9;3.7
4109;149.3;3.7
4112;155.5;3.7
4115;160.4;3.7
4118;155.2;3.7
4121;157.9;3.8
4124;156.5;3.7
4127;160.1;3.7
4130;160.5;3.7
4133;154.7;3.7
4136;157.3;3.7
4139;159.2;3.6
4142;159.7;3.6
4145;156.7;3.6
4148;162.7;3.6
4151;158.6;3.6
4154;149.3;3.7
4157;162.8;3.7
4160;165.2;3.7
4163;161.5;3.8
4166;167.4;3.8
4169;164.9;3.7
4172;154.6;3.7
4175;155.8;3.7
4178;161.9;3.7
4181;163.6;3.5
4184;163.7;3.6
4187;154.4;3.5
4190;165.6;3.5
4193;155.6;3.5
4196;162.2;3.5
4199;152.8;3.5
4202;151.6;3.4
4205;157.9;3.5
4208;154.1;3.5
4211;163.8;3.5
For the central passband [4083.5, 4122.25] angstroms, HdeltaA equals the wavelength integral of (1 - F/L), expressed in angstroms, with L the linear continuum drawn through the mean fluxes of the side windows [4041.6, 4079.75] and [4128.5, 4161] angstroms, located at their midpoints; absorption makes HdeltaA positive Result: 3.2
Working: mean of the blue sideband 158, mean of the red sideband 159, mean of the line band 145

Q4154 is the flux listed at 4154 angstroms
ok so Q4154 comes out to 149.3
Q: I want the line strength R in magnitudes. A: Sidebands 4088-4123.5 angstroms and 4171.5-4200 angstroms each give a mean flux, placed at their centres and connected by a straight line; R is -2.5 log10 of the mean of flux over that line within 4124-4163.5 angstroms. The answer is -0.05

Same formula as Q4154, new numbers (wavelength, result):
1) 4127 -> 160.1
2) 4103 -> 101.9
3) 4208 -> 154.1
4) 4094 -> 153.4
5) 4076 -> 158.7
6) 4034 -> 148.1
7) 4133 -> 154.7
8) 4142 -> 159.7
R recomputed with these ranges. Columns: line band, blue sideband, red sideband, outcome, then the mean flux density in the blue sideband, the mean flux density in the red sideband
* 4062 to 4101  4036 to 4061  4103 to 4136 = 0.043 mag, 160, 153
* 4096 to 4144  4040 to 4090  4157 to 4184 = 0.077 mag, 158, 162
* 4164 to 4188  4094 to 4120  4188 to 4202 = -0.046 mag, 141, 158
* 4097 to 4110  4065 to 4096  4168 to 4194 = 0.232 mag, 156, 160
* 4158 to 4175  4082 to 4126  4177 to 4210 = -0.049 mag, 147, 159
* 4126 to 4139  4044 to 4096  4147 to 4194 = 0.005 mag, 157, 161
